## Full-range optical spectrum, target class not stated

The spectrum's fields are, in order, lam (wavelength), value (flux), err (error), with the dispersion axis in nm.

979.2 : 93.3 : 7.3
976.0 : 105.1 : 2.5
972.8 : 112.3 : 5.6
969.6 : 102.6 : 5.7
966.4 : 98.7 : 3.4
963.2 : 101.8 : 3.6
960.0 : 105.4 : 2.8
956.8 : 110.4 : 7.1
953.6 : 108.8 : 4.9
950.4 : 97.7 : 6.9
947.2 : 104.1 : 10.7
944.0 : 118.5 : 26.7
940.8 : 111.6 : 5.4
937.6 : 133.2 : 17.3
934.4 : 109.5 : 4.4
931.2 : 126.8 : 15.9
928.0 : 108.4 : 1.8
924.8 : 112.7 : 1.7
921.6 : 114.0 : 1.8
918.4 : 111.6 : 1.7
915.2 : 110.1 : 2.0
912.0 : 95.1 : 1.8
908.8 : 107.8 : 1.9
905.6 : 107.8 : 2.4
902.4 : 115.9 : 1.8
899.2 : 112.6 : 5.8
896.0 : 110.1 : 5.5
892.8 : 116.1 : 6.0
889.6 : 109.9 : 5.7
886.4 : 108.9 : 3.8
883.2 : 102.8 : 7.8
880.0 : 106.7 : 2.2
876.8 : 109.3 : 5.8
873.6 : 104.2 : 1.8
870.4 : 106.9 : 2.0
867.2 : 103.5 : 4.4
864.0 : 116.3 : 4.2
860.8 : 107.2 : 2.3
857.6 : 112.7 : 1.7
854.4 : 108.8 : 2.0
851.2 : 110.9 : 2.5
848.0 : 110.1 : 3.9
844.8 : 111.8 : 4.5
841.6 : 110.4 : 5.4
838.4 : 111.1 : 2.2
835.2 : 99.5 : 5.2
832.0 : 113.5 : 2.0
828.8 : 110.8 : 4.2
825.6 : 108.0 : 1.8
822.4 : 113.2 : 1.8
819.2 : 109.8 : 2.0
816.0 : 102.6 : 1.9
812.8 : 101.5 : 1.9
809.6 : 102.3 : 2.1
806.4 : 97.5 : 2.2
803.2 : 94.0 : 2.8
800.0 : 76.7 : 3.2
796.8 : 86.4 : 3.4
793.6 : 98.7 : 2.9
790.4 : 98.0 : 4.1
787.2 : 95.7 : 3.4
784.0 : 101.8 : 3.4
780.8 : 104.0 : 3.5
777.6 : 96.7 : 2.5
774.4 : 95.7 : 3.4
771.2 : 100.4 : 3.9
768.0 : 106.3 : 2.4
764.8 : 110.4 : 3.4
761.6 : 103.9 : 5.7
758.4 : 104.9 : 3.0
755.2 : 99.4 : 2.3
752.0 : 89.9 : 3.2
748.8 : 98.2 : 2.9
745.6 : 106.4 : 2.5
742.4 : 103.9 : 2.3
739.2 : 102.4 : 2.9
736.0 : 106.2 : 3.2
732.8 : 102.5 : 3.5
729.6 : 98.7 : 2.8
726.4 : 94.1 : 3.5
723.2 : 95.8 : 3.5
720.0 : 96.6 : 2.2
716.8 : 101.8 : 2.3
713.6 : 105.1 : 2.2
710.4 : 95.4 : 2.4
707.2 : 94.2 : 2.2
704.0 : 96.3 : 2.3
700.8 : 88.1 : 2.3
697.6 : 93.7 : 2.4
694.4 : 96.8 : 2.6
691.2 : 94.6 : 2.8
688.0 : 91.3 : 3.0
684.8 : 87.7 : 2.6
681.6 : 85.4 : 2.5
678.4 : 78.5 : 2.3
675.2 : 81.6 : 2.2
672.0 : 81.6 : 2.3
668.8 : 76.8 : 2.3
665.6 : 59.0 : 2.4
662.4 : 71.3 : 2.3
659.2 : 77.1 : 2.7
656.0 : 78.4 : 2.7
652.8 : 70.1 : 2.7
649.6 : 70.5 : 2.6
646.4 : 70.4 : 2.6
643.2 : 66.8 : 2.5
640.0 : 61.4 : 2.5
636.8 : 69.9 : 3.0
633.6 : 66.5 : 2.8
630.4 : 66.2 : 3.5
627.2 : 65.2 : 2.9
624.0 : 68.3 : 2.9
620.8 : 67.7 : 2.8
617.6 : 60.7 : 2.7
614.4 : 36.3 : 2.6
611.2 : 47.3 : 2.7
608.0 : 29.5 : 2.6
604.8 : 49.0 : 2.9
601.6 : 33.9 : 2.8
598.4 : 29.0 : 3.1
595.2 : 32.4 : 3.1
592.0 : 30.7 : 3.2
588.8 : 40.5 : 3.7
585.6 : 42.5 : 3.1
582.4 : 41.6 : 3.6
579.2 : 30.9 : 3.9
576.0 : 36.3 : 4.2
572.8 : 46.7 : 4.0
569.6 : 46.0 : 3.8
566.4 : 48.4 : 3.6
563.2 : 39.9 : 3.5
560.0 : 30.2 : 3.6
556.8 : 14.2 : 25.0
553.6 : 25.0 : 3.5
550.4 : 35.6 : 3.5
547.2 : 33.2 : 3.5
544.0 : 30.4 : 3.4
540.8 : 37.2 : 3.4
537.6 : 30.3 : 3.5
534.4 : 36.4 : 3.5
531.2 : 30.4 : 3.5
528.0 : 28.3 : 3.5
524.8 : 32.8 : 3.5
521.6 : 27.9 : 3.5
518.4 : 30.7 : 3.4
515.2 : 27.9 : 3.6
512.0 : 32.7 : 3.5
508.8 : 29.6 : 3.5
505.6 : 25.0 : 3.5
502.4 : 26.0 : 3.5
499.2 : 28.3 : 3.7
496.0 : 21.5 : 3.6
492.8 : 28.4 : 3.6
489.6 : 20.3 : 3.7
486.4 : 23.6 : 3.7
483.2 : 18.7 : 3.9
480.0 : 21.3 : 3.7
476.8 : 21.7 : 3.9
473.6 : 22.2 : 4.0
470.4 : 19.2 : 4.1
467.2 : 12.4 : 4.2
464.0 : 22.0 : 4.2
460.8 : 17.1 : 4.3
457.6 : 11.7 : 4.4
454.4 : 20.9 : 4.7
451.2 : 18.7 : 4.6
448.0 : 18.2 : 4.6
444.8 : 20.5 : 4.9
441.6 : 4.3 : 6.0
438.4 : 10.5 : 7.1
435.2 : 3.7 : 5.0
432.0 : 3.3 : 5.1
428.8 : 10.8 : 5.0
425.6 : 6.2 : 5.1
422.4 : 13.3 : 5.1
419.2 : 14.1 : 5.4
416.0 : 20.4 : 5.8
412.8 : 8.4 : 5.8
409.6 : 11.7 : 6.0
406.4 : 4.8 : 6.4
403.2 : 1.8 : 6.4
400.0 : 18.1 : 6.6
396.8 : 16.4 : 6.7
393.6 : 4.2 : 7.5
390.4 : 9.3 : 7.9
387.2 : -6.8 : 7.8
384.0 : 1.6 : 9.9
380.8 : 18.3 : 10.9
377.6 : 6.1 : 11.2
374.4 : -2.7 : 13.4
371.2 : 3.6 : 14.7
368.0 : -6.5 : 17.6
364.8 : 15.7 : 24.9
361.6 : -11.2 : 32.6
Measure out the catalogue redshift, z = 0.55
